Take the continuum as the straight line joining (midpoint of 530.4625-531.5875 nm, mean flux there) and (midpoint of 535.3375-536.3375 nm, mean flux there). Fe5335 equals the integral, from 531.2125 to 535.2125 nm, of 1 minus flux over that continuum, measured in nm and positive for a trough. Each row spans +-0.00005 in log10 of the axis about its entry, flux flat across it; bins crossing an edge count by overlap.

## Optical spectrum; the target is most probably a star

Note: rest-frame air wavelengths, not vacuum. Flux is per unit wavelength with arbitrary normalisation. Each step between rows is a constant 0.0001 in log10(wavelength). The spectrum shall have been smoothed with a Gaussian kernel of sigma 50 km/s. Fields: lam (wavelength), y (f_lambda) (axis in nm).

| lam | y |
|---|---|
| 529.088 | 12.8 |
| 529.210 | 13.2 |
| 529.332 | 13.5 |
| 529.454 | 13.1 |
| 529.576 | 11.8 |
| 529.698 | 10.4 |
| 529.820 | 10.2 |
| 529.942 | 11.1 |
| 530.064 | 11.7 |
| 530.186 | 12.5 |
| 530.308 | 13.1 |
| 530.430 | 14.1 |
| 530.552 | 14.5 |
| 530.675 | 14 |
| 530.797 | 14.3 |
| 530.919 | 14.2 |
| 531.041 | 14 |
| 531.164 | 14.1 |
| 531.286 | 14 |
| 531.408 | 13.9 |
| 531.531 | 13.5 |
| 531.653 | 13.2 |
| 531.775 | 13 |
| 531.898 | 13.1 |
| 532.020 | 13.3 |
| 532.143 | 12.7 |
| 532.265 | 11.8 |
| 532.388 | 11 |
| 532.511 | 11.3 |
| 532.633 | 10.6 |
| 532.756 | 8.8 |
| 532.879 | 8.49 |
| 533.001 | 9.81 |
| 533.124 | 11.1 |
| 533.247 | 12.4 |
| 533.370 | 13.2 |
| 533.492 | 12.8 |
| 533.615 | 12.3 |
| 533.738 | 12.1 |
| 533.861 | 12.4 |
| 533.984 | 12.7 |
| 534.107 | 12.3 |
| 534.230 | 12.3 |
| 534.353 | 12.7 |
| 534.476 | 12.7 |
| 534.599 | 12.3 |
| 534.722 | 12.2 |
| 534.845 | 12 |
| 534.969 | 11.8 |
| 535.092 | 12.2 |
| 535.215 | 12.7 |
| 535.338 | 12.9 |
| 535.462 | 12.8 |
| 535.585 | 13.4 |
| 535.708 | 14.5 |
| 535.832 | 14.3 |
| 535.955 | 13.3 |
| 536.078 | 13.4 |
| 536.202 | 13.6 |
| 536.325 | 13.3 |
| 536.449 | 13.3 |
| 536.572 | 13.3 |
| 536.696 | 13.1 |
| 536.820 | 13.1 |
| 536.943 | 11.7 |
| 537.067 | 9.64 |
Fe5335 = 0.49 nm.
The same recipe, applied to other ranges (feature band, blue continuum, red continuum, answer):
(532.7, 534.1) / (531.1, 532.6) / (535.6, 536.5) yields 0.176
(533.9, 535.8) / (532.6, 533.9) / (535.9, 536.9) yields -0.057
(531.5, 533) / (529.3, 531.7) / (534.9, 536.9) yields 0.169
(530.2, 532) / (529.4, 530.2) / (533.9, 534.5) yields -0.300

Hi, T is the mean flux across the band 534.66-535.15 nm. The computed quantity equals 12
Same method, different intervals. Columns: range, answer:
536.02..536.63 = 13.4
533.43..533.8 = 12.4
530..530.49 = 12.8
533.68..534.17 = 12.4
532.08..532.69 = 11.5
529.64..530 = 10.6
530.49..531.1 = 14.2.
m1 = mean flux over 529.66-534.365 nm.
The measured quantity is 12.4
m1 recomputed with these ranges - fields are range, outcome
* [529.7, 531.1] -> 13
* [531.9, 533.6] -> 11.4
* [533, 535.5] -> 12.3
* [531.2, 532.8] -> 12.4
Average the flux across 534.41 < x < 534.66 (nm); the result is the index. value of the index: 12.5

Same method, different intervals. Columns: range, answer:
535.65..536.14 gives 13.9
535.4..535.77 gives 13.6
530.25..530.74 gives 13.9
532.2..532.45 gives 11.4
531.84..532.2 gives 13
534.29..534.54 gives 12.7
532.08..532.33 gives 12.2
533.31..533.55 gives 13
